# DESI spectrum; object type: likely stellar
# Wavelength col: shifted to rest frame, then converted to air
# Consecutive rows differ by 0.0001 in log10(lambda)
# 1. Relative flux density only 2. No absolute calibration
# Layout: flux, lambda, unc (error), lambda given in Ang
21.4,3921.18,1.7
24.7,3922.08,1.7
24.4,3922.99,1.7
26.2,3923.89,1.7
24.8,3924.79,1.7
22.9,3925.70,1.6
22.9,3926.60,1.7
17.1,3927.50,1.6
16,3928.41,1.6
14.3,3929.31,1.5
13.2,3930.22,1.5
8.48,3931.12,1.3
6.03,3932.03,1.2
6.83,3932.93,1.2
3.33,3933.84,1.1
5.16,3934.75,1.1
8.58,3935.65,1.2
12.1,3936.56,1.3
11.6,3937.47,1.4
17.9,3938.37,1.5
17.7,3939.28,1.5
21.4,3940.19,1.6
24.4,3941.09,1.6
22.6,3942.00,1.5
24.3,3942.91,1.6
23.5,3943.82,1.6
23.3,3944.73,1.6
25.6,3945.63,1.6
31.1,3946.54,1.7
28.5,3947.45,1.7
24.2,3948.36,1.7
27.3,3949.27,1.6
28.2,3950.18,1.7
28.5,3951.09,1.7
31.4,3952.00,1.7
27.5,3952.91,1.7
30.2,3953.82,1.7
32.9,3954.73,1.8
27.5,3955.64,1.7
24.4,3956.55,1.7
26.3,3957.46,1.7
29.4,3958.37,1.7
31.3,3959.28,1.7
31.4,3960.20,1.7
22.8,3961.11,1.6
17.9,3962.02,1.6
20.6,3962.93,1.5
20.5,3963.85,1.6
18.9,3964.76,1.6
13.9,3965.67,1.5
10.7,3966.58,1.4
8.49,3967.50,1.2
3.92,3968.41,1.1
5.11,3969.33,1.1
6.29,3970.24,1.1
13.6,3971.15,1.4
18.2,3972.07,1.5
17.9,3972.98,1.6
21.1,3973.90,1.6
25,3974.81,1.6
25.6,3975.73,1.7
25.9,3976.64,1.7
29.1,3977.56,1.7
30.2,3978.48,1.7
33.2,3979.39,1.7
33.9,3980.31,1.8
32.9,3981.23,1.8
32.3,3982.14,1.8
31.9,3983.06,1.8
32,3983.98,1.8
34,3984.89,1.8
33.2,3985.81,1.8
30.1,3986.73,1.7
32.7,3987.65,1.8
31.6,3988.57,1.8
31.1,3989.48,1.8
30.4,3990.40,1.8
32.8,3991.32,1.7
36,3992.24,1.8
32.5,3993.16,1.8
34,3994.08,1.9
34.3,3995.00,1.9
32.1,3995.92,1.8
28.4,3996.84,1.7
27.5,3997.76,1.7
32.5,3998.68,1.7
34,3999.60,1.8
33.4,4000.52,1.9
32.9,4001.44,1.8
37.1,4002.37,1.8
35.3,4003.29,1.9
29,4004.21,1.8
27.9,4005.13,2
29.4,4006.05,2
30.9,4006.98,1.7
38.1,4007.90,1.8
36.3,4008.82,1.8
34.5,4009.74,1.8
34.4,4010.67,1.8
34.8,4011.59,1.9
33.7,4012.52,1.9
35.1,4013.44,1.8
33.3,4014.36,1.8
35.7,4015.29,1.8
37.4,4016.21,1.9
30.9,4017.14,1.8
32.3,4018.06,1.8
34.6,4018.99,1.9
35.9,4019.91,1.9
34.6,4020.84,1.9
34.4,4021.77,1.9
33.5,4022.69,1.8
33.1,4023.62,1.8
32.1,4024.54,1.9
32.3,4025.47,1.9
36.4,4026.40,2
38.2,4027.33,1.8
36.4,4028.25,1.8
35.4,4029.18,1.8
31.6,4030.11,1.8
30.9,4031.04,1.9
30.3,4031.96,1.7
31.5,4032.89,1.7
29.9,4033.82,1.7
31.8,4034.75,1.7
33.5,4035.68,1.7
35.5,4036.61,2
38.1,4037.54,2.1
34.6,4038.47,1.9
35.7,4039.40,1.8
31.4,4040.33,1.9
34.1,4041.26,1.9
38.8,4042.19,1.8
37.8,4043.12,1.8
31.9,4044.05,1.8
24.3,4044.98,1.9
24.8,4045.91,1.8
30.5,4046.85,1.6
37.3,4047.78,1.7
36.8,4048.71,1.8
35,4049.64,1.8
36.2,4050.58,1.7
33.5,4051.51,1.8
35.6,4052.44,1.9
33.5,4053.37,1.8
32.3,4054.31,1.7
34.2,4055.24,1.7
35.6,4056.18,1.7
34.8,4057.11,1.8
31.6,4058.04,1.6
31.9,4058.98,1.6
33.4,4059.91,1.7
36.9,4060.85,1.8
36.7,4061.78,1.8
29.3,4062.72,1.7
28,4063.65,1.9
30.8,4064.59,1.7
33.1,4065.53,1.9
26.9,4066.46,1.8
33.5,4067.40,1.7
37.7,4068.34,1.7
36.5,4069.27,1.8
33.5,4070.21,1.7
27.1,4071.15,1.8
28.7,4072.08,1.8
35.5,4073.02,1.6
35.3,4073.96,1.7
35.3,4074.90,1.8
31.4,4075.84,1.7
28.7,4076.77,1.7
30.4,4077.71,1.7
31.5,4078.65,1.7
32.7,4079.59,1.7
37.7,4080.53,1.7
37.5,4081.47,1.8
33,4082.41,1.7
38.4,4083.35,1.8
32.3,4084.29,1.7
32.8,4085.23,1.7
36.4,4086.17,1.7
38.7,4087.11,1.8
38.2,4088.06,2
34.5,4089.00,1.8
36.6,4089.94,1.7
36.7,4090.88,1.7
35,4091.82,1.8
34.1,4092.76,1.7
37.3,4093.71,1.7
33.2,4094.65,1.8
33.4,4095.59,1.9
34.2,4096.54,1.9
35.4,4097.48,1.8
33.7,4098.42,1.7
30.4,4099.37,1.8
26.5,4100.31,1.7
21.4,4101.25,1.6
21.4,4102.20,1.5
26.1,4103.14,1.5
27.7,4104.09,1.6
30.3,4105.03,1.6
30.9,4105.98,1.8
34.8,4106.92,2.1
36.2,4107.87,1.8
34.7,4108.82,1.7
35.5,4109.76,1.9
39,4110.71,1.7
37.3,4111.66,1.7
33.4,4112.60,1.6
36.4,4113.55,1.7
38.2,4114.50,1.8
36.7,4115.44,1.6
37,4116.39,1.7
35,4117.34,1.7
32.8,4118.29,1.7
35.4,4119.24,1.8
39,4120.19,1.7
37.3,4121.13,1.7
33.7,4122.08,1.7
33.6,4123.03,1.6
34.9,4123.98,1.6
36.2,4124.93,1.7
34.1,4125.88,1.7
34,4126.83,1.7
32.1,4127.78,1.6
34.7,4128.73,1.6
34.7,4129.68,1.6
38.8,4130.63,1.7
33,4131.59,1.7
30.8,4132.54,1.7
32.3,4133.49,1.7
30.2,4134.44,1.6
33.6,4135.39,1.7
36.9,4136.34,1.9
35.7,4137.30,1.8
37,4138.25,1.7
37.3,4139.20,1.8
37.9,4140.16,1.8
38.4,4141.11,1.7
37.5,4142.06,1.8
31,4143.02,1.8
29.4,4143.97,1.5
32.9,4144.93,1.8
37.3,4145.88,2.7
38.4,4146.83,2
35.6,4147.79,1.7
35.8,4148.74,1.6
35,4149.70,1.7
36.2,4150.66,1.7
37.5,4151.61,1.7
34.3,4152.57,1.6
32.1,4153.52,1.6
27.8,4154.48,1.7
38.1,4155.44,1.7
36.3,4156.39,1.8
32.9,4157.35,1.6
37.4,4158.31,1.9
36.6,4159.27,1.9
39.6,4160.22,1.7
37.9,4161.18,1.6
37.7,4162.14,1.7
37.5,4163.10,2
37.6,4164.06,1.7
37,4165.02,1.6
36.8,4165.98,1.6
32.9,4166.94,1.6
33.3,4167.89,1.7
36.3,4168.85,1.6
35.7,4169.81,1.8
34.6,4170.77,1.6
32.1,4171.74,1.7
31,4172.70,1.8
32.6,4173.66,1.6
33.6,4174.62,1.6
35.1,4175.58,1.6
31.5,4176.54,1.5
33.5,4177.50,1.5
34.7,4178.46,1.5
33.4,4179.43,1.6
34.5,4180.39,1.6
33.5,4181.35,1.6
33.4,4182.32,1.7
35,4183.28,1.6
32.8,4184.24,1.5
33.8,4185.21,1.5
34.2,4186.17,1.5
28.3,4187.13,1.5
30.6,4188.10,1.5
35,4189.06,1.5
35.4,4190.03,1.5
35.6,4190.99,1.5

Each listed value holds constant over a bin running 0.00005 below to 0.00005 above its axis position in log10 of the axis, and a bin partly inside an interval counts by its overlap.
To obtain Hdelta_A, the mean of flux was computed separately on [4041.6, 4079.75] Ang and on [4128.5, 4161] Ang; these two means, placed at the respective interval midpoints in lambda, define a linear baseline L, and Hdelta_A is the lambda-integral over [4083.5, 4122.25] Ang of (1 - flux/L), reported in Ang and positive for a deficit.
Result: 0.1 Ang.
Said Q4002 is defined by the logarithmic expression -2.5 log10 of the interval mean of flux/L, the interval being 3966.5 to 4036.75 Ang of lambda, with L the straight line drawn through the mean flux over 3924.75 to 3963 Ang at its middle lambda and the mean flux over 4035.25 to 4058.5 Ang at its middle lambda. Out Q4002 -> -0.067 mag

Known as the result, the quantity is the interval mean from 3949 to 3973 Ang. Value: 21.3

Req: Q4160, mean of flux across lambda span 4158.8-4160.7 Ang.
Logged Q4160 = 38.2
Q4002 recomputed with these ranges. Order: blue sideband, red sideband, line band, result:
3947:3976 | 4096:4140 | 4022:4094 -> -0.16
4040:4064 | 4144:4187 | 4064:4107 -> 0.03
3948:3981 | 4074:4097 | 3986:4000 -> -0.24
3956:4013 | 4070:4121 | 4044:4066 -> -0.05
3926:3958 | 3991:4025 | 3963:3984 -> 0.27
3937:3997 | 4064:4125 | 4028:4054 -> -0.11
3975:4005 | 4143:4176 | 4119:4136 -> 0.00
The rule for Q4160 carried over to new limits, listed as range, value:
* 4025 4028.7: 35.8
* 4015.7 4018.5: 33.6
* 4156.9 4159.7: 35.6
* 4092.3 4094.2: 35.6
